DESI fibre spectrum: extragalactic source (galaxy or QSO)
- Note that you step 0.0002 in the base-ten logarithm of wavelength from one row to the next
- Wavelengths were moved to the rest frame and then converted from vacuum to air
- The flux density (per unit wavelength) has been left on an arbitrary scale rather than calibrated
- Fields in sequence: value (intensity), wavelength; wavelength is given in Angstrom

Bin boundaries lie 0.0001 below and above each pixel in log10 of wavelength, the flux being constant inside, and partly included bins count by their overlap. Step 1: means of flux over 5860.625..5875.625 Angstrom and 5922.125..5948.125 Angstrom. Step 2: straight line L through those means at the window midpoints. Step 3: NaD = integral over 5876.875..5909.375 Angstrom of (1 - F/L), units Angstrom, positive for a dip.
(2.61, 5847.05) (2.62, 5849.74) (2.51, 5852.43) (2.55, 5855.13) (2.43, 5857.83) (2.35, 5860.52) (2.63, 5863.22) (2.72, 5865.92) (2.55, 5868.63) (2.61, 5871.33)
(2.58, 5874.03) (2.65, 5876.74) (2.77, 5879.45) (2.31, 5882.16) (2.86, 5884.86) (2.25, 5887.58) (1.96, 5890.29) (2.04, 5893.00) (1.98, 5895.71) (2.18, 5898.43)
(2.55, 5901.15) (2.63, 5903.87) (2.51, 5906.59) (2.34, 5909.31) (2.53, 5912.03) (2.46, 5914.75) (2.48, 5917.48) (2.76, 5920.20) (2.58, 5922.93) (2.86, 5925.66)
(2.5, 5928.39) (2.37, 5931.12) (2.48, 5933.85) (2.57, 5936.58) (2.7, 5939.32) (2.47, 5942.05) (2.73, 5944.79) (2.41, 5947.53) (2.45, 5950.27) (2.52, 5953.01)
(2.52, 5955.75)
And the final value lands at 2.6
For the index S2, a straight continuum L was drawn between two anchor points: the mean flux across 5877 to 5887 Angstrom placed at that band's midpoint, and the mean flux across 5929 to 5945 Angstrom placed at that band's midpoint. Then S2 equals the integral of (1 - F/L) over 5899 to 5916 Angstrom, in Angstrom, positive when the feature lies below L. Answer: 0.60 Angstrom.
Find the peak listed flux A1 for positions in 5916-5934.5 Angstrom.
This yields 2.86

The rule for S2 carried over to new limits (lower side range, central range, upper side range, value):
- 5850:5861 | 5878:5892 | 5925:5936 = 0.5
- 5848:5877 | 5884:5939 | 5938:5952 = 2.3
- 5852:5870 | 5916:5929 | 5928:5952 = -0.6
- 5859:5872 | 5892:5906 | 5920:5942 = 1.5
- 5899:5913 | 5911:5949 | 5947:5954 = -1.3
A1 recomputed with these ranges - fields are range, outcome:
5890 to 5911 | 2.63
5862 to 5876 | 2.72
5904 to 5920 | 2.53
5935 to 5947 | 2.73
